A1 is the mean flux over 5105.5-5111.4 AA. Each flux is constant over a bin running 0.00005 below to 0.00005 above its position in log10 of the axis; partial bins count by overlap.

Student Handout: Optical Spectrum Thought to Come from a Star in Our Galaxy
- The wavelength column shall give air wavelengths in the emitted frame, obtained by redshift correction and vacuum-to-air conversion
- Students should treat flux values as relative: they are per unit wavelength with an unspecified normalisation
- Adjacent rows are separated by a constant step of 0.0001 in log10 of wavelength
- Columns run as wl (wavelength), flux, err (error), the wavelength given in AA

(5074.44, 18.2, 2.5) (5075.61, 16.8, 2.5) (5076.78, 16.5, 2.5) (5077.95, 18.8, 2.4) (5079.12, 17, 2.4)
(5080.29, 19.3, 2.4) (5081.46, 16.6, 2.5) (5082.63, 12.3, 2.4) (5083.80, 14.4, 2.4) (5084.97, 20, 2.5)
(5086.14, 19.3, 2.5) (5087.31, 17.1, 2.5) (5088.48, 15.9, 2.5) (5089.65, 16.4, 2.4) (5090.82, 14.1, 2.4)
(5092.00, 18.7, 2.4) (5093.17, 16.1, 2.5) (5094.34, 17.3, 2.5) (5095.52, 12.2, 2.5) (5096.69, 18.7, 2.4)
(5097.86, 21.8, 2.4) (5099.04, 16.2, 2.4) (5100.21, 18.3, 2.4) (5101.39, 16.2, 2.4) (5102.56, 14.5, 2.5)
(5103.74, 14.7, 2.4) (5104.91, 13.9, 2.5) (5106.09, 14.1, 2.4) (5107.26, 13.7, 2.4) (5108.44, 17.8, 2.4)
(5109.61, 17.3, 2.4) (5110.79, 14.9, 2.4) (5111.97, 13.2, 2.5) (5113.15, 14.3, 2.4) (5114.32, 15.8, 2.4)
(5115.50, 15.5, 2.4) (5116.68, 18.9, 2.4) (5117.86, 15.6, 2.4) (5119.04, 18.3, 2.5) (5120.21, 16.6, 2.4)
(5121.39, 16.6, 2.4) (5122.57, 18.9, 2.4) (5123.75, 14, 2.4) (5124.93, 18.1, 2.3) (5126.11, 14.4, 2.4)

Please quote 15.6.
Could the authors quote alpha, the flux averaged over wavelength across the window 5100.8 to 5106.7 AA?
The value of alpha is 14.7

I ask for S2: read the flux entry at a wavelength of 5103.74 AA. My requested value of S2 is 14.7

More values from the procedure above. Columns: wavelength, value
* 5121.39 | 16.6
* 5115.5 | 15.5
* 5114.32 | 15.8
